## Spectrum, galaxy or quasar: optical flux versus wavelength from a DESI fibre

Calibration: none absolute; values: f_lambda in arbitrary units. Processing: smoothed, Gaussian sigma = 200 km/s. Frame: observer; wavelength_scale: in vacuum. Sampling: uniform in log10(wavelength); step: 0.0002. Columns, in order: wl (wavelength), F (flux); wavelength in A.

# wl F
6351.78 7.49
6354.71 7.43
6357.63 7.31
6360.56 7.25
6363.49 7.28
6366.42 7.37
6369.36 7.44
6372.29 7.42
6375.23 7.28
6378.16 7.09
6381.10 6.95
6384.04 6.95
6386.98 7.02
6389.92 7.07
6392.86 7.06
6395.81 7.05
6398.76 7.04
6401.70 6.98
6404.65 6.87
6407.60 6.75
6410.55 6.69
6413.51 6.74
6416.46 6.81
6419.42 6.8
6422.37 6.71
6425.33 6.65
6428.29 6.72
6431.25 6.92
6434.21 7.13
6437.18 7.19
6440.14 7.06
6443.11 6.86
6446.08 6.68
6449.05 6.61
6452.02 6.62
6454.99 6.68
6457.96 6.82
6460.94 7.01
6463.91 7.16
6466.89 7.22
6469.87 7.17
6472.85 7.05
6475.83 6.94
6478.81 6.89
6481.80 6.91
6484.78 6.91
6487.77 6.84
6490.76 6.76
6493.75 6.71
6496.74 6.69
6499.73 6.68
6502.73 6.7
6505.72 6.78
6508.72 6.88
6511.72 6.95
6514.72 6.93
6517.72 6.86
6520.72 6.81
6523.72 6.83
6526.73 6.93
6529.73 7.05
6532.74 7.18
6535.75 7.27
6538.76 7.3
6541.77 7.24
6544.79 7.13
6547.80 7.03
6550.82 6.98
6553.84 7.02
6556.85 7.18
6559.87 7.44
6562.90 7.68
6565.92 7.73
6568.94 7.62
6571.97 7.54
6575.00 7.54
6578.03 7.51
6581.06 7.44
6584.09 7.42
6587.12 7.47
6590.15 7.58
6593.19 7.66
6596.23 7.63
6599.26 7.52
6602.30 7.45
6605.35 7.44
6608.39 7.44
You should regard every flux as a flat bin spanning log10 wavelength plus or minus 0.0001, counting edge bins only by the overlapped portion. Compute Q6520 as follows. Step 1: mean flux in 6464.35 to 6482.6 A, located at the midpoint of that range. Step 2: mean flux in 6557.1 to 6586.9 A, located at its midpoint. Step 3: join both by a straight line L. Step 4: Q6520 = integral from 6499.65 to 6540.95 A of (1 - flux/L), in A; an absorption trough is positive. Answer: 1.8 A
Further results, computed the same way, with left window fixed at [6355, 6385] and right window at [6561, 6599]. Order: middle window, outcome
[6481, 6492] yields 0.8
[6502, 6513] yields 0.9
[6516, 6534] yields 1.3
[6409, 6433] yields 1.9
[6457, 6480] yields 1.1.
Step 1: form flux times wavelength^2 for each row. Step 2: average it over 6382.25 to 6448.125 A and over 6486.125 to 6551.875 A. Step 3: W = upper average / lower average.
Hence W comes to 1.04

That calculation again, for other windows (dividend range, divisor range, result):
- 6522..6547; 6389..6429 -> 1.08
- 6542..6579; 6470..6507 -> 1.10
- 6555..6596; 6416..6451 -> 1.15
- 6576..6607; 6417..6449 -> 1.15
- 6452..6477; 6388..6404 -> 1.01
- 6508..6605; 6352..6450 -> 1.09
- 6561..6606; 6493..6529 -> 1.13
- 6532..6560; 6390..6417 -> 1.09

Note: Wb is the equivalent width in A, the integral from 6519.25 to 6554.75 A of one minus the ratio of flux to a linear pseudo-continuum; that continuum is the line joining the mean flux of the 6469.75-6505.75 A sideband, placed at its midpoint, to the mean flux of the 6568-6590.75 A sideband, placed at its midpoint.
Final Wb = 0.7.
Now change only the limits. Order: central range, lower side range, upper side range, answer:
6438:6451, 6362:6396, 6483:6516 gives 0.3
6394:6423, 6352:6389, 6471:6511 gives 1.1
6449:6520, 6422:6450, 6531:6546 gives 1.6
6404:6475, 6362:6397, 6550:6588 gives 3.7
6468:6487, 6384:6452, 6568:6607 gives 0.3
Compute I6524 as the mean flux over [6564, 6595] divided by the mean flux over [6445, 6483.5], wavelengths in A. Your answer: 1.09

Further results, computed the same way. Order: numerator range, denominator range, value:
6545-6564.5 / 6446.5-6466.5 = 1.06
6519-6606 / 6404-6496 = 1.07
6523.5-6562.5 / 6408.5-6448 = 1.04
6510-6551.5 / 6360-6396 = 0.98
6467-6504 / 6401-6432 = 1.01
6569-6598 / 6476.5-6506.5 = 1.11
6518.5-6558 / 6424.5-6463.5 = 1.03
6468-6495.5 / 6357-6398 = 0.96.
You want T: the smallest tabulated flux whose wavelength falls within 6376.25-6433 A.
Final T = 6.65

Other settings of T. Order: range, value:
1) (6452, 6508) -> 6.62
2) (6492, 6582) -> 6.68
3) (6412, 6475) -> 6.61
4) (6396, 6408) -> 6.75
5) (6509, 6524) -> 6.81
